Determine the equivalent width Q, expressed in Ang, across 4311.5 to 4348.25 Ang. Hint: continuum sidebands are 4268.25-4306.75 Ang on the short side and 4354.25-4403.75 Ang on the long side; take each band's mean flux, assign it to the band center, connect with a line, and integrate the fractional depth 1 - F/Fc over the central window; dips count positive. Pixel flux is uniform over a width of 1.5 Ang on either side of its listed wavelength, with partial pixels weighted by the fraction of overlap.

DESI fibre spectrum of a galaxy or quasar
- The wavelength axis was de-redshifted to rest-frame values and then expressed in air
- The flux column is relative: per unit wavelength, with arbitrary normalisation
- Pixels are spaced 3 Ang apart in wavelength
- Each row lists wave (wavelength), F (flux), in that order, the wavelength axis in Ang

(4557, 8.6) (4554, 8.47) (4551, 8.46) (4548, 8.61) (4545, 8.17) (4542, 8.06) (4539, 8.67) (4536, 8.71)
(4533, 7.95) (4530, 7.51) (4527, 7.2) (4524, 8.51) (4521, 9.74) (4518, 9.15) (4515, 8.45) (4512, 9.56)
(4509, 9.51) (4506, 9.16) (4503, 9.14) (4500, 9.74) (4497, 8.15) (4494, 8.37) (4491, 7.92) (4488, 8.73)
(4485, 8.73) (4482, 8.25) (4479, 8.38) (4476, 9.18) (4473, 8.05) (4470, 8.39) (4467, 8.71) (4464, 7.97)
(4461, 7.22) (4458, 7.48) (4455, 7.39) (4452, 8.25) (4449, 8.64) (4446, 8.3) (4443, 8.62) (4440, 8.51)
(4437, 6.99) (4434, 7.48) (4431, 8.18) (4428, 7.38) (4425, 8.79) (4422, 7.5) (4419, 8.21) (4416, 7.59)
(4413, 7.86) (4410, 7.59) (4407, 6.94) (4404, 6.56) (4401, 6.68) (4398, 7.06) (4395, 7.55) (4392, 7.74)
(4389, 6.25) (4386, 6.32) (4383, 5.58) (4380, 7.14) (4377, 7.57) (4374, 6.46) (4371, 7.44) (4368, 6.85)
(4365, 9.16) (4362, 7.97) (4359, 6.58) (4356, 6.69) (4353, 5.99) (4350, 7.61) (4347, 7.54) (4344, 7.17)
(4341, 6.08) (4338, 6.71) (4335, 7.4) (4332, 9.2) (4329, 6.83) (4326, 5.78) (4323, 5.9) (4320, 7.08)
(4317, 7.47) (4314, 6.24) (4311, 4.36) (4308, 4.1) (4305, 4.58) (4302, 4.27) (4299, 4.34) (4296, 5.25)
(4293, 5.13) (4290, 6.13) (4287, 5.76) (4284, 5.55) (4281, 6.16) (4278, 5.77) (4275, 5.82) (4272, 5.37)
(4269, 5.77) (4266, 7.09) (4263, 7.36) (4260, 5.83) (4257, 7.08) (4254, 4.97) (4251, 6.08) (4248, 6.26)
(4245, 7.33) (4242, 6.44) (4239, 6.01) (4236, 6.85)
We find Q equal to -4.4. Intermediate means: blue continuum 5.36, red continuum 7.05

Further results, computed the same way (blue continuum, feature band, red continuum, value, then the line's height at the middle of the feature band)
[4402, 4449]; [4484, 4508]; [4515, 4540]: -1.5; 8.23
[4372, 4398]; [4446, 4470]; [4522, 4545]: -1.7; 7.48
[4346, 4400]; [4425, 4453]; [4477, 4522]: -0.2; 8.01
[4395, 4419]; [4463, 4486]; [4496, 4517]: 0.2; 8.53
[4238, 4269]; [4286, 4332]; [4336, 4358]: 6.9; 6.67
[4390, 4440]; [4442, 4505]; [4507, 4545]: -2.2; 8.08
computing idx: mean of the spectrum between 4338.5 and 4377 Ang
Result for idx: 7.13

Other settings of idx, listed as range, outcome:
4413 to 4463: 7.91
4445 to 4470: 8.01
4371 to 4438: 7.25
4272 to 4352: 6.07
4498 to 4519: 9.22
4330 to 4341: 7.5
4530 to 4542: 8.28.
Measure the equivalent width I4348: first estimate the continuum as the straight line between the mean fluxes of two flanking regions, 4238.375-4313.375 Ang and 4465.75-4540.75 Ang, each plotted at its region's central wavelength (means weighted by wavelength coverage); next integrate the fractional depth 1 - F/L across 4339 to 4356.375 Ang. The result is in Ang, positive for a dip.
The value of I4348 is -0.6 Ang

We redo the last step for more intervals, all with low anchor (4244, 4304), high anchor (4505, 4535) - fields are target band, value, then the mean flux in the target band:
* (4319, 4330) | 0.1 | 6.35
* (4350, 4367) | -1.2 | 7.29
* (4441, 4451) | -0.9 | 8.51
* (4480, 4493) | -0.2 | 8.4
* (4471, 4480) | -0.4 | 8.54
